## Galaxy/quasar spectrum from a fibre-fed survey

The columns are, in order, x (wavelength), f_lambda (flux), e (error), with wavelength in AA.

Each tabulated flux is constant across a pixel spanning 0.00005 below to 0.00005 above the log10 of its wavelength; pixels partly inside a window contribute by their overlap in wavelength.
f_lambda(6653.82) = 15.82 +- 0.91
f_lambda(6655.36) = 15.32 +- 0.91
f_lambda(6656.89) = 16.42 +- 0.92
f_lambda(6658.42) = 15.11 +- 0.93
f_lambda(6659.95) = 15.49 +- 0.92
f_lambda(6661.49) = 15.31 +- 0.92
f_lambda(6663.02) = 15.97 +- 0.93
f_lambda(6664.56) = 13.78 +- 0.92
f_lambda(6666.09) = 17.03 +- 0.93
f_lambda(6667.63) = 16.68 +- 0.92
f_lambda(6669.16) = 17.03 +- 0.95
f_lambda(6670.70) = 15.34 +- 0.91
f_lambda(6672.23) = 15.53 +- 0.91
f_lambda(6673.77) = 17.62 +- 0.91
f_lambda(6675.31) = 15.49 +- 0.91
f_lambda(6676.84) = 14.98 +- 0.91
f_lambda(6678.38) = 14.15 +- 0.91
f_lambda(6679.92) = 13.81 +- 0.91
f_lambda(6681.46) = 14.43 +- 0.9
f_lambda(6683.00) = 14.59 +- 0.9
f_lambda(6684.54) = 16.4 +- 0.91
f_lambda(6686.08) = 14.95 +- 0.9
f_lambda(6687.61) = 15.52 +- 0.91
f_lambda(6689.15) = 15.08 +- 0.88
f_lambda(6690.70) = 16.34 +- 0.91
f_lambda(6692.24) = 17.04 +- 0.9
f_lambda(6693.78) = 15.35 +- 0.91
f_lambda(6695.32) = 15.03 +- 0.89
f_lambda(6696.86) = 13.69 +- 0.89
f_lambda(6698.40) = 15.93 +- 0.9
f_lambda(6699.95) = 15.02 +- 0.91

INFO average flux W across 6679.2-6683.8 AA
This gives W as 14.3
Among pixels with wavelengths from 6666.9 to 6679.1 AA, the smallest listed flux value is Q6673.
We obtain 14.15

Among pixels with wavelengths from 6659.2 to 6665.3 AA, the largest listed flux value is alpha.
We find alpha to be 15.97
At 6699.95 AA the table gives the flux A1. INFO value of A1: 15.02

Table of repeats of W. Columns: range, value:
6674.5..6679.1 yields 14.9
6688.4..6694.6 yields 15.9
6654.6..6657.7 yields 15.9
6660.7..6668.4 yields 15.7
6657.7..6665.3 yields 15.1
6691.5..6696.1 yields 15.8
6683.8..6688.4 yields 15.6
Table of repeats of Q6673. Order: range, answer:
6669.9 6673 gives 15.34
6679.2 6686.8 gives 13.81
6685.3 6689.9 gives 14.95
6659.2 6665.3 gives 13.78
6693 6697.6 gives 13.69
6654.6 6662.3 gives 15.11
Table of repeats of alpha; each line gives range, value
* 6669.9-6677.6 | 17.62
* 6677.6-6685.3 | 16.4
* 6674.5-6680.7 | 15.49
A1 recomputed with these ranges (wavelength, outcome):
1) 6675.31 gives 15.49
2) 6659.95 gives 15.49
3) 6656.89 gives 16.42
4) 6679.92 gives 13.81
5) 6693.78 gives 15.35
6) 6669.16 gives 17.03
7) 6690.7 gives 16.34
